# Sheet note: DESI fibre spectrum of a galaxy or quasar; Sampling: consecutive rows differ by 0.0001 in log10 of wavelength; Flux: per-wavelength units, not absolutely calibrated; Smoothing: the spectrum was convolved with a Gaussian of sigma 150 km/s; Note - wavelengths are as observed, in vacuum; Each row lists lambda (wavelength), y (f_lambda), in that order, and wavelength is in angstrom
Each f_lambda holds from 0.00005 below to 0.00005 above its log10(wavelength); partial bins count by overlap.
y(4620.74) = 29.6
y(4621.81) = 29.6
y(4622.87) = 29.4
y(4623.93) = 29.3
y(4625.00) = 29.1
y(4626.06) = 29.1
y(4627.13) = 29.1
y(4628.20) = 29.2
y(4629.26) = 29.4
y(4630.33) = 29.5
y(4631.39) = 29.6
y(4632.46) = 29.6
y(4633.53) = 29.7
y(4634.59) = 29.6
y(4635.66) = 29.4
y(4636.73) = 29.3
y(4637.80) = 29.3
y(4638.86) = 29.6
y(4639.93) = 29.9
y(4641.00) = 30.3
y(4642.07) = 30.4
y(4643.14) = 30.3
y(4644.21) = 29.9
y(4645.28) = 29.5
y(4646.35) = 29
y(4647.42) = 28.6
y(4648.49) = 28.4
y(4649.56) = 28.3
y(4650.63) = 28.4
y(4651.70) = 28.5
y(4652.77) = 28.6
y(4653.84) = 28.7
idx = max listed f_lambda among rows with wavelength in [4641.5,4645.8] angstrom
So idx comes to 30.4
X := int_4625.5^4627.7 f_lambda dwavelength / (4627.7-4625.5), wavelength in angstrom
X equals 29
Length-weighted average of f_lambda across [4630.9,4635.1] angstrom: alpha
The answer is 29.6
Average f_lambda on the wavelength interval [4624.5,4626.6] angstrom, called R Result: 29.1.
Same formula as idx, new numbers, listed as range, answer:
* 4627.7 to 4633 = 29.6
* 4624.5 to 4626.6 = 29.1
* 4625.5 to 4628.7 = 29.2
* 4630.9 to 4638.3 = 29.7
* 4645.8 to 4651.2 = 29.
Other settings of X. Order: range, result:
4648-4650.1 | 28.4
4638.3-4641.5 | 30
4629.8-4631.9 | 29.6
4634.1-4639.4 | 29.4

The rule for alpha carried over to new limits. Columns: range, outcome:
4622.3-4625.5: 29.3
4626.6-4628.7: 29.1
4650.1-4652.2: 28.5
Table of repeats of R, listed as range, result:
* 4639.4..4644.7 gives 30.1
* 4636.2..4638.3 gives 29.3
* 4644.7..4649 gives 28.9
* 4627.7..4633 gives 29.5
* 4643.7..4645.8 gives 29.7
